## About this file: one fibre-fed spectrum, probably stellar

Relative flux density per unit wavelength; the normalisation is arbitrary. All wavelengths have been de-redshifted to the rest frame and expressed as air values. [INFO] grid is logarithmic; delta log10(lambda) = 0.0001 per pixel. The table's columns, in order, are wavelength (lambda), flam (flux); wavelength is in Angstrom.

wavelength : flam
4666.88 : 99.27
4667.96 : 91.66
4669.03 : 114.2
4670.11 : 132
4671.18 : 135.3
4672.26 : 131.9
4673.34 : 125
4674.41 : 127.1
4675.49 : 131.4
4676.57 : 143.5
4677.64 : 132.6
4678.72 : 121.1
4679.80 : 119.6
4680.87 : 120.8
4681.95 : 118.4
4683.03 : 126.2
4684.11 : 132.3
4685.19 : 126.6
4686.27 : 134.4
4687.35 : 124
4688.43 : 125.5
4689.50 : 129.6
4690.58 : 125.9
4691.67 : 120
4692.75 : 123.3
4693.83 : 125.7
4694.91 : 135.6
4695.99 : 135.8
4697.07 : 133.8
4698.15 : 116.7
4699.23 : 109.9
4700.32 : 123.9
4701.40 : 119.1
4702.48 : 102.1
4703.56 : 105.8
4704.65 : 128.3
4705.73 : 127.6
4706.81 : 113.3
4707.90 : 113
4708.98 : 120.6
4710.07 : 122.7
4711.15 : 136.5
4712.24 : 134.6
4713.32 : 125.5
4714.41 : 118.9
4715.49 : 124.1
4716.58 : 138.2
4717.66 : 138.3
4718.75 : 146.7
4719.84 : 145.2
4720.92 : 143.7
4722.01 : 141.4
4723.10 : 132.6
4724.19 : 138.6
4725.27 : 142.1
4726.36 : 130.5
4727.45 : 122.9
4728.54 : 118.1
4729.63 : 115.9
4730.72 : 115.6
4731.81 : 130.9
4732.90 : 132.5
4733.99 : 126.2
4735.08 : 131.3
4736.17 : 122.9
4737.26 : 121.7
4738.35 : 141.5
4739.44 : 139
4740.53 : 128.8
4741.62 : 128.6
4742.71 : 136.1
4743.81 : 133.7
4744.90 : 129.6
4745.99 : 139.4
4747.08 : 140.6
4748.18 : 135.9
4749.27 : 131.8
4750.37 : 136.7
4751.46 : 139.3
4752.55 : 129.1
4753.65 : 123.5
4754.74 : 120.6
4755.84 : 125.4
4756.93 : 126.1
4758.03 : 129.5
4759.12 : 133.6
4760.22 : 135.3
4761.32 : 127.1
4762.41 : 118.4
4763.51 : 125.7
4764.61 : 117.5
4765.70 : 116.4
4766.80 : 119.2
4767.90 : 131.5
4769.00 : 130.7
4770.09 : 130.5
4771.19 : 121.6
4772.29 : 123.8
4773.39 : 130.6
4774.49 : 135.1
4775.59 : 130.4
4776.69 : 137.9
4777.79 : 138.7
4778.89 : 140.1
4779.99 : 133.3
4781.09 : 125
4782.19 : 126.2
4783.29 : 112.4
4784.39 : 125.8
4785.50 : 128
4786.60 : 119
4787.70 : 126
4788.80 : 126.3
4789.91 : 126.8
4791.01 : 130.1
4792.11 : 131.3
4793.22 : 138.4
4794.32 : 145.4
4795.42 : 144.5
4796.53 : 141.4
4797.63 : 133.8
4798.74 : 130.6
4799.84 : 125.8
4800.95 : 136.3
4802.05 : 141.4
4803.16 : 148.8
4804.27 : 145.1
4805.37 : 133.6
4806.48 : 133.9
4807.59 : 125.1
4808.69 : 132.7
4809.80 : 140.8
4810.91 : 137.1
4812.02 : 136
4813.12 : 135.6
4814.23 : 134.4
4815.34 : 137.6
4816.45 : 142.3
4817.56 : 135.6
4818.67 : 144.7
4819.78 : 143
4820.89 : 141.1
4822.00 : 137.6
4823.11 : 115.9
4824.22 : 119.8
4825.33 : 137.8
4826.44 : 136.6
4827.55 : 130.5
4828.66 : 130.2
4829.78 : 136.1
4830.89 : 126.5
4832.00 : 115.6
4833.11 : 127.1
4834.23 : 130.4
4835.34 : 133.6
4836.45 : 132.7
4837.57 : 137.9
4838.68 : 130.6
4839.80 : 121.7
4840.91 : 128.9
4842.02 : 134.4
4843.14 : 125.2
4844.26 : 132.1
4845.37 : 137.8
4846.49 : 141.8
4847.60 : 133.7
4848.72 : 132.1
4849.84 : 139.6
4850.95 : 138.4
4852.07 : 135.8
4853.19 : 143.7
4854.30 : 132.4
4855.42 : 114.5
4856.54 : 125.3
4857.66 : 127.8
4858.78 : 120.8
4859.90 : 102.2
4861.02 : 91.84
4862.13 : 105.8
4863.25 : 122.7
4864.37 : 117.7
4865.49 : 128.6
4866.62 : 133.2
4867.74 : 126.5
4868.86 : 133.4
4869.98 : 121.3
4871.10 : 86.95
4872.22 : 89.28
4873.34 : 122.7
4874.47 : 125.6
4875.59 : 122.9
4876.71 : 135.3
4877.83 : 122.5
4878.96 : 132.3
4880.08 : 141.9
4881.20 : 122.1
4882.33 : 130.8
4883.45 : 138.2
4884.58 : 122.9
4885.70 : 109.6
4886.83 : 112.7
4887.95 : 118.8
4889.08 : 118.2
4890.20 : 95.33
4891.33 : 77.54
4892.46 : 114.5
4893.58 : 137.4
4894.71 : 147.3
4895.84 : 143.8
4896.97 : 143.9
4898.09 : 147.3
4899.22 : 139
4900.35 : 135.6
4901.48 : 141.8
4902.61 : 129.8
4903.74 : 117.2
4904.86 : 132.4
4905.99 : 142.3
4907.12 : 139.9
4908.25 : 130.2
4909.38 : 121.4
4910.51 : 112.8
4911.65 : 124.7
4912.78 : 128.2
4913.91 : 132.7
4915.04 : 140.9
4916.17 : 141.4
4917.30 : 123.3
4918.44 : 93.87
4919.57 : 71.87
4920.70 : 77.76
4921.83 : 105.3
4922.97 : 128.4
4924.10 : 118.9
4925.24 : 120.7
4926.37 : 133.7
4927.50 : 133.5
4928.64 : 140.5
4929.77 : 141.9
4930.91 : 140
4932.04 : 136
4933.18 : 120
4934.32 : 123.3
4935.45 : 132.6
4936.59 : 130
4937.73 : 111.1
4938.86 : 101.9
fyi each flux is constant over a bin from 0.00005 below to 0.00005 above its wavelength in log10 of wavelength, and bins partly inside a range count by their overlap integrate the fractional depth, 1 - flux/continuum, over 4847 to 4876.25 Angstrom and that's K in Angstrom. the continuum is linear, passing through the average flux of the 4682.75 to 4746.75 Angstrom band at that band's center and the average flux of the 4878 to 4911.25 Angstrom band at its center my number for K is 1.2 Angstrom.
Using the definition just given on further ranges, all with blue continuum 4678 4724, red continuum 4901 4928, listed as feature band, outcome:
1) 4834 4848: -1.0 Angstrom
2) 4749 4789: -0.8 Angstrom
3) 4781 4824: -3.1 Angstrom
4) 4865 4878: 0.3 Angstrom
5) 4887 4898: 0.0 Angstrom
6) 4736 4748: -0.7 Angstrom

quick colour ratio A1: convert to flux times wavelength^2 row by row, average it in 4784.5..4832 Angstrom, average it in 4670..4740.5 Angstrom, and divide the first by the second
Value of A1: 1.1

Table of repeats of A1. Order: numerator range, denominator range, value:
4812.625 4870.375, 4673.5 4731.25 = 1.08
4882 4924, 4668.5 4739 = 1.05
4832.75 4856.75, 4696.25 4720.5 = 1.12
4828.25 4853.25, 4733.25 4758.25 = 1.05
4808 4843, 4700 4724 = 1.09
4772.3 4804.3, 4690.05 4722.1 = 1.09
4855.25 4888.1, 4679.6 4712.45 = 1.05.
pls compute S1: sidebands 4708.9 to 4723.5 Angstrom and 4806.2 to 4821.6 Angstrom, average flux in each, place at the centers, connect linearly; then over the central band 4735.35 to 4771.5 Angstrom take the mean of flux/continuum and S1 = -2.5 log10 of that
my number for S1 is 0.05 mag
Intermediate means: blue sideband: 134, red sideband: 137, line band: 129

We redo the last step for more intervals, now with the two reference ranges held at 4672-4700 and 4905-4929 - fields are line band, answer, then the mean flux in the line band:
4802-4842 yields -0.083 mag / 134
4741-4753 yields -0.077 mag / 135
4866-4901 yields -0.013 mag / 124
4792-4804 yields -0.115 mag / 138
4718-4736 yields -0.051 mag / 132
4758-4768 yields 0.002 mag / 125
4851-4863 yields 0.021 mag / 121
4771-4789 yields -0.031 mag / 128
